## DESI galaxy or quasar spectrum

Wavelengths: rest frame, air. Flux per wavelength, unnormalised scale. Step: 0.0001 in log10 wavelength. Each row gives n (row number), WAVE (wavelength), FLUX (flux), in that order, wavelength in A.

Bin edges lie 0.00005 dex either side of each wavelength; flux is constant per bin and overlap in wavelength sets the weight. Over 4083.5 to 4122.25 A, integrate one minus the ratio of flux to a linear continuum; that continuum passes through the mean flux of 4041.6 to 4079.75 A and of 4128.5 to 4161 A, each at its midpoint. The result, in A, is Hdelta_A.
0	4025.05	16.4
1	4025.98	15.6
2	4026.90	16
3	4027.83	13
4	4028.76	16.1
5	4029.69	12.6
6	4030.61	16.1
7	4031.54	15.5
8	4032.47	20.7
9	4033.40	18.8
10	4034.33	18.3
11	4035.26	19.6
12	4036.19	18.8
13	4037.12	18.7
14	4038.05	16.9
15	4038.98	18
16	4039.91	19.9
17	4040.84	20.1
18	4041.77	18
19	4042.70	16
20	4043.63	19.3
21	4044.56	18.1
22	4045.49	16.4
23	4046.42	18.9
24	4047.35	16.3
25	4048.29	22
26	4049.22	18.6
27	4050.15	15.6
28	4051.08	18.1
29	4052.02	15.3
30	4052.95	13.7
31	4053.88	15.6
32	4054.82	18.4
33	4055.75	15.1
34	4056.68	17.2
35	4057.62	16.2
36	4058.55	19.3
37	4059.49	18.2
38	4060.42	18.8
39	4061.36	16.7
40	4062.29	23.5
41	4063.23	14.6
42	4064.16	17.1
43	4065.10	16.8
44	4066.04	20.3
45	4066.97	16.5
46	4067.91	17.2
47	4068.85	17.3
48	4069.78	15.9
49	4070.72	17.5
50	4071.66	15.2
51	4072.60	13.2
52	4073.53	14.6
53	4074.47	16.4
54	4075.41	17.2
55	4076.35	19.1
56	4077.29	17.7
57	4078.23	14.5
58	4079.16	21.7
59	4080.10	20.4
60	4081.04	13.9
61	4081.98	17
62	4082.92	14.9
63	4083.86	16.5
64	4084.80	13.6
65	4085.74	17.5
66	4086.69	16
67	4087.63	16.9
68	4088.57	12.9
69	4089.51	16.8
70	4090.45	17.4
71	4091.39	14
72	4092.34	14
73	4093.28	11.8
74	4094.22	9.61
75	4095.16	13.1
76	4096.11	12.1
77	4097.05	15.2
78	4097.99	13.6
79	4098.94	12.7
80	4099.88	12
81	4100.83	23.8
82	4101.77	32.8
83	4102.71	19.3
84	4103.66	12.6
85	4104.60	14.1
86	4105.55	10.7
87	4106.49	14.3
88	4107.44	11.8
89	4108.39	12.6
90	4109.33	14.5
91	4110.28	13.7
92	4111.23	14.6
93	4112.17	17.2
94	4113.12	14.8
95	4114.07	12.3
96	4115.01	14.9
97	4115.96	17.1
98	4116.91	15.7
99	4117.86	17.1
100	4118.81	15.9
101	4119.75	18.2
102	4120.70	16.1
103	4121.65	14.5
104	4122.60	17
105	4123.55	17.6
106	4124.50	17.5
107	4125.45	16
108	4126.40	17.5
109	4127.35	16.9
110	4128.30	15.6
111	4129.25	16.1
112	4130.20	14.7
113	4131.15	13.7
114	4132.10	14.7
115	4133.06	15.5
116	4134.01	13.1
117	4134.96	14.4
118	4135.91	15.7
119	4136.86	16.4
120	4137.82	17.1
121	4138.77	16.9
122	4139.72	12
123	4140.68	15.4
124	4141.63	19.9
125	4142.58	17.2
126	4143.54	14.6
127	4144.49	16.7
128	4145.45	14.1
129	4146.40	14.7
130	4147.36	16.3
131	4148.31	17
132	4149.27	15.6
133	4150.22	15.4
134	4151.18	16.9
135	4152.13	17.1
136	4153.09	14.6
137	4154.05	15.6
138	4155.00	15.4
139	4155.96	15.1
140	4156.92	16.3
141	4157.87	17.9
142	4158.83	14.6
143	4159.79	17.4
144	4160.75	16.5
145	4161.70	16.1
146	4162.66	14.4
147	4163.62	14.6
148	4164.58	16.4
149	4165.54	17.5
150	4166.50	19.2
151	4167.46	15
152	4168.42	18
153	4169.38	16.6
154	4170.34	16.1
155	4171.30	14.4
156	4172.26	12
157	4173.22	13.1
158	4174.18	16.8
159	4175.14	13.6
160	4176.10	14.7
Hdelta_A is 3.0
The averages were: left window 17.3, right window 15.7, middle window 15.2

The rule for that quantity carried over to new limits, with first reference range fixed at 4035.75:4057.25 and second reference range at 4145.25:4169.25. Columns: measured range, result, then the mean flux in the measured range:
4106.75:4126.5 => 1.4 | 15.5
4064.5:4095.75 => 2.2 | 16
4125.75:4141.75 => 0.9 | 15.5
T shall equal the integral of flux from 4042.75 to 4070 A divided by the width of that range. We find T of 17.5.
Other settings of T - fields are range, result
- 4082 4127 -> 15.4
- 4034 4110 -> 16.6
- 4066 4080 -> 17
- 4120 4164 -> 15.8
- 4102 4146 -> 15.5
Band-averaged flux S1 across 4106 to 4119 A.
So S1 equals 14.7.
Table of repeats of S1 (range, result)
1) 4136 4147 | 15.9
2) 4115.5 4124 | 16.6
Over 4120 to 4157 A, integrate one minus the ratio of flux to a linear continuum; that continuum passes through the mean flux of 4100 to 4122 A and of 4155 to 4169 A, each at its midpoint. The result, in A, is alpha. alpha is 0.8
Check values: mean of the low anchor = 16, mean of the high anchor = 16.3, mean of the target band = 15.8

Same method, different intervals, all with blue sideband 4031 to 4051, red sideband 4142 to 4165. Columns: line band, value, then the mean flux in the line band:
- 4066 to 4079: 0.7 A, 16.6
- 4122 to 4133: 0.2 A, 16.1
